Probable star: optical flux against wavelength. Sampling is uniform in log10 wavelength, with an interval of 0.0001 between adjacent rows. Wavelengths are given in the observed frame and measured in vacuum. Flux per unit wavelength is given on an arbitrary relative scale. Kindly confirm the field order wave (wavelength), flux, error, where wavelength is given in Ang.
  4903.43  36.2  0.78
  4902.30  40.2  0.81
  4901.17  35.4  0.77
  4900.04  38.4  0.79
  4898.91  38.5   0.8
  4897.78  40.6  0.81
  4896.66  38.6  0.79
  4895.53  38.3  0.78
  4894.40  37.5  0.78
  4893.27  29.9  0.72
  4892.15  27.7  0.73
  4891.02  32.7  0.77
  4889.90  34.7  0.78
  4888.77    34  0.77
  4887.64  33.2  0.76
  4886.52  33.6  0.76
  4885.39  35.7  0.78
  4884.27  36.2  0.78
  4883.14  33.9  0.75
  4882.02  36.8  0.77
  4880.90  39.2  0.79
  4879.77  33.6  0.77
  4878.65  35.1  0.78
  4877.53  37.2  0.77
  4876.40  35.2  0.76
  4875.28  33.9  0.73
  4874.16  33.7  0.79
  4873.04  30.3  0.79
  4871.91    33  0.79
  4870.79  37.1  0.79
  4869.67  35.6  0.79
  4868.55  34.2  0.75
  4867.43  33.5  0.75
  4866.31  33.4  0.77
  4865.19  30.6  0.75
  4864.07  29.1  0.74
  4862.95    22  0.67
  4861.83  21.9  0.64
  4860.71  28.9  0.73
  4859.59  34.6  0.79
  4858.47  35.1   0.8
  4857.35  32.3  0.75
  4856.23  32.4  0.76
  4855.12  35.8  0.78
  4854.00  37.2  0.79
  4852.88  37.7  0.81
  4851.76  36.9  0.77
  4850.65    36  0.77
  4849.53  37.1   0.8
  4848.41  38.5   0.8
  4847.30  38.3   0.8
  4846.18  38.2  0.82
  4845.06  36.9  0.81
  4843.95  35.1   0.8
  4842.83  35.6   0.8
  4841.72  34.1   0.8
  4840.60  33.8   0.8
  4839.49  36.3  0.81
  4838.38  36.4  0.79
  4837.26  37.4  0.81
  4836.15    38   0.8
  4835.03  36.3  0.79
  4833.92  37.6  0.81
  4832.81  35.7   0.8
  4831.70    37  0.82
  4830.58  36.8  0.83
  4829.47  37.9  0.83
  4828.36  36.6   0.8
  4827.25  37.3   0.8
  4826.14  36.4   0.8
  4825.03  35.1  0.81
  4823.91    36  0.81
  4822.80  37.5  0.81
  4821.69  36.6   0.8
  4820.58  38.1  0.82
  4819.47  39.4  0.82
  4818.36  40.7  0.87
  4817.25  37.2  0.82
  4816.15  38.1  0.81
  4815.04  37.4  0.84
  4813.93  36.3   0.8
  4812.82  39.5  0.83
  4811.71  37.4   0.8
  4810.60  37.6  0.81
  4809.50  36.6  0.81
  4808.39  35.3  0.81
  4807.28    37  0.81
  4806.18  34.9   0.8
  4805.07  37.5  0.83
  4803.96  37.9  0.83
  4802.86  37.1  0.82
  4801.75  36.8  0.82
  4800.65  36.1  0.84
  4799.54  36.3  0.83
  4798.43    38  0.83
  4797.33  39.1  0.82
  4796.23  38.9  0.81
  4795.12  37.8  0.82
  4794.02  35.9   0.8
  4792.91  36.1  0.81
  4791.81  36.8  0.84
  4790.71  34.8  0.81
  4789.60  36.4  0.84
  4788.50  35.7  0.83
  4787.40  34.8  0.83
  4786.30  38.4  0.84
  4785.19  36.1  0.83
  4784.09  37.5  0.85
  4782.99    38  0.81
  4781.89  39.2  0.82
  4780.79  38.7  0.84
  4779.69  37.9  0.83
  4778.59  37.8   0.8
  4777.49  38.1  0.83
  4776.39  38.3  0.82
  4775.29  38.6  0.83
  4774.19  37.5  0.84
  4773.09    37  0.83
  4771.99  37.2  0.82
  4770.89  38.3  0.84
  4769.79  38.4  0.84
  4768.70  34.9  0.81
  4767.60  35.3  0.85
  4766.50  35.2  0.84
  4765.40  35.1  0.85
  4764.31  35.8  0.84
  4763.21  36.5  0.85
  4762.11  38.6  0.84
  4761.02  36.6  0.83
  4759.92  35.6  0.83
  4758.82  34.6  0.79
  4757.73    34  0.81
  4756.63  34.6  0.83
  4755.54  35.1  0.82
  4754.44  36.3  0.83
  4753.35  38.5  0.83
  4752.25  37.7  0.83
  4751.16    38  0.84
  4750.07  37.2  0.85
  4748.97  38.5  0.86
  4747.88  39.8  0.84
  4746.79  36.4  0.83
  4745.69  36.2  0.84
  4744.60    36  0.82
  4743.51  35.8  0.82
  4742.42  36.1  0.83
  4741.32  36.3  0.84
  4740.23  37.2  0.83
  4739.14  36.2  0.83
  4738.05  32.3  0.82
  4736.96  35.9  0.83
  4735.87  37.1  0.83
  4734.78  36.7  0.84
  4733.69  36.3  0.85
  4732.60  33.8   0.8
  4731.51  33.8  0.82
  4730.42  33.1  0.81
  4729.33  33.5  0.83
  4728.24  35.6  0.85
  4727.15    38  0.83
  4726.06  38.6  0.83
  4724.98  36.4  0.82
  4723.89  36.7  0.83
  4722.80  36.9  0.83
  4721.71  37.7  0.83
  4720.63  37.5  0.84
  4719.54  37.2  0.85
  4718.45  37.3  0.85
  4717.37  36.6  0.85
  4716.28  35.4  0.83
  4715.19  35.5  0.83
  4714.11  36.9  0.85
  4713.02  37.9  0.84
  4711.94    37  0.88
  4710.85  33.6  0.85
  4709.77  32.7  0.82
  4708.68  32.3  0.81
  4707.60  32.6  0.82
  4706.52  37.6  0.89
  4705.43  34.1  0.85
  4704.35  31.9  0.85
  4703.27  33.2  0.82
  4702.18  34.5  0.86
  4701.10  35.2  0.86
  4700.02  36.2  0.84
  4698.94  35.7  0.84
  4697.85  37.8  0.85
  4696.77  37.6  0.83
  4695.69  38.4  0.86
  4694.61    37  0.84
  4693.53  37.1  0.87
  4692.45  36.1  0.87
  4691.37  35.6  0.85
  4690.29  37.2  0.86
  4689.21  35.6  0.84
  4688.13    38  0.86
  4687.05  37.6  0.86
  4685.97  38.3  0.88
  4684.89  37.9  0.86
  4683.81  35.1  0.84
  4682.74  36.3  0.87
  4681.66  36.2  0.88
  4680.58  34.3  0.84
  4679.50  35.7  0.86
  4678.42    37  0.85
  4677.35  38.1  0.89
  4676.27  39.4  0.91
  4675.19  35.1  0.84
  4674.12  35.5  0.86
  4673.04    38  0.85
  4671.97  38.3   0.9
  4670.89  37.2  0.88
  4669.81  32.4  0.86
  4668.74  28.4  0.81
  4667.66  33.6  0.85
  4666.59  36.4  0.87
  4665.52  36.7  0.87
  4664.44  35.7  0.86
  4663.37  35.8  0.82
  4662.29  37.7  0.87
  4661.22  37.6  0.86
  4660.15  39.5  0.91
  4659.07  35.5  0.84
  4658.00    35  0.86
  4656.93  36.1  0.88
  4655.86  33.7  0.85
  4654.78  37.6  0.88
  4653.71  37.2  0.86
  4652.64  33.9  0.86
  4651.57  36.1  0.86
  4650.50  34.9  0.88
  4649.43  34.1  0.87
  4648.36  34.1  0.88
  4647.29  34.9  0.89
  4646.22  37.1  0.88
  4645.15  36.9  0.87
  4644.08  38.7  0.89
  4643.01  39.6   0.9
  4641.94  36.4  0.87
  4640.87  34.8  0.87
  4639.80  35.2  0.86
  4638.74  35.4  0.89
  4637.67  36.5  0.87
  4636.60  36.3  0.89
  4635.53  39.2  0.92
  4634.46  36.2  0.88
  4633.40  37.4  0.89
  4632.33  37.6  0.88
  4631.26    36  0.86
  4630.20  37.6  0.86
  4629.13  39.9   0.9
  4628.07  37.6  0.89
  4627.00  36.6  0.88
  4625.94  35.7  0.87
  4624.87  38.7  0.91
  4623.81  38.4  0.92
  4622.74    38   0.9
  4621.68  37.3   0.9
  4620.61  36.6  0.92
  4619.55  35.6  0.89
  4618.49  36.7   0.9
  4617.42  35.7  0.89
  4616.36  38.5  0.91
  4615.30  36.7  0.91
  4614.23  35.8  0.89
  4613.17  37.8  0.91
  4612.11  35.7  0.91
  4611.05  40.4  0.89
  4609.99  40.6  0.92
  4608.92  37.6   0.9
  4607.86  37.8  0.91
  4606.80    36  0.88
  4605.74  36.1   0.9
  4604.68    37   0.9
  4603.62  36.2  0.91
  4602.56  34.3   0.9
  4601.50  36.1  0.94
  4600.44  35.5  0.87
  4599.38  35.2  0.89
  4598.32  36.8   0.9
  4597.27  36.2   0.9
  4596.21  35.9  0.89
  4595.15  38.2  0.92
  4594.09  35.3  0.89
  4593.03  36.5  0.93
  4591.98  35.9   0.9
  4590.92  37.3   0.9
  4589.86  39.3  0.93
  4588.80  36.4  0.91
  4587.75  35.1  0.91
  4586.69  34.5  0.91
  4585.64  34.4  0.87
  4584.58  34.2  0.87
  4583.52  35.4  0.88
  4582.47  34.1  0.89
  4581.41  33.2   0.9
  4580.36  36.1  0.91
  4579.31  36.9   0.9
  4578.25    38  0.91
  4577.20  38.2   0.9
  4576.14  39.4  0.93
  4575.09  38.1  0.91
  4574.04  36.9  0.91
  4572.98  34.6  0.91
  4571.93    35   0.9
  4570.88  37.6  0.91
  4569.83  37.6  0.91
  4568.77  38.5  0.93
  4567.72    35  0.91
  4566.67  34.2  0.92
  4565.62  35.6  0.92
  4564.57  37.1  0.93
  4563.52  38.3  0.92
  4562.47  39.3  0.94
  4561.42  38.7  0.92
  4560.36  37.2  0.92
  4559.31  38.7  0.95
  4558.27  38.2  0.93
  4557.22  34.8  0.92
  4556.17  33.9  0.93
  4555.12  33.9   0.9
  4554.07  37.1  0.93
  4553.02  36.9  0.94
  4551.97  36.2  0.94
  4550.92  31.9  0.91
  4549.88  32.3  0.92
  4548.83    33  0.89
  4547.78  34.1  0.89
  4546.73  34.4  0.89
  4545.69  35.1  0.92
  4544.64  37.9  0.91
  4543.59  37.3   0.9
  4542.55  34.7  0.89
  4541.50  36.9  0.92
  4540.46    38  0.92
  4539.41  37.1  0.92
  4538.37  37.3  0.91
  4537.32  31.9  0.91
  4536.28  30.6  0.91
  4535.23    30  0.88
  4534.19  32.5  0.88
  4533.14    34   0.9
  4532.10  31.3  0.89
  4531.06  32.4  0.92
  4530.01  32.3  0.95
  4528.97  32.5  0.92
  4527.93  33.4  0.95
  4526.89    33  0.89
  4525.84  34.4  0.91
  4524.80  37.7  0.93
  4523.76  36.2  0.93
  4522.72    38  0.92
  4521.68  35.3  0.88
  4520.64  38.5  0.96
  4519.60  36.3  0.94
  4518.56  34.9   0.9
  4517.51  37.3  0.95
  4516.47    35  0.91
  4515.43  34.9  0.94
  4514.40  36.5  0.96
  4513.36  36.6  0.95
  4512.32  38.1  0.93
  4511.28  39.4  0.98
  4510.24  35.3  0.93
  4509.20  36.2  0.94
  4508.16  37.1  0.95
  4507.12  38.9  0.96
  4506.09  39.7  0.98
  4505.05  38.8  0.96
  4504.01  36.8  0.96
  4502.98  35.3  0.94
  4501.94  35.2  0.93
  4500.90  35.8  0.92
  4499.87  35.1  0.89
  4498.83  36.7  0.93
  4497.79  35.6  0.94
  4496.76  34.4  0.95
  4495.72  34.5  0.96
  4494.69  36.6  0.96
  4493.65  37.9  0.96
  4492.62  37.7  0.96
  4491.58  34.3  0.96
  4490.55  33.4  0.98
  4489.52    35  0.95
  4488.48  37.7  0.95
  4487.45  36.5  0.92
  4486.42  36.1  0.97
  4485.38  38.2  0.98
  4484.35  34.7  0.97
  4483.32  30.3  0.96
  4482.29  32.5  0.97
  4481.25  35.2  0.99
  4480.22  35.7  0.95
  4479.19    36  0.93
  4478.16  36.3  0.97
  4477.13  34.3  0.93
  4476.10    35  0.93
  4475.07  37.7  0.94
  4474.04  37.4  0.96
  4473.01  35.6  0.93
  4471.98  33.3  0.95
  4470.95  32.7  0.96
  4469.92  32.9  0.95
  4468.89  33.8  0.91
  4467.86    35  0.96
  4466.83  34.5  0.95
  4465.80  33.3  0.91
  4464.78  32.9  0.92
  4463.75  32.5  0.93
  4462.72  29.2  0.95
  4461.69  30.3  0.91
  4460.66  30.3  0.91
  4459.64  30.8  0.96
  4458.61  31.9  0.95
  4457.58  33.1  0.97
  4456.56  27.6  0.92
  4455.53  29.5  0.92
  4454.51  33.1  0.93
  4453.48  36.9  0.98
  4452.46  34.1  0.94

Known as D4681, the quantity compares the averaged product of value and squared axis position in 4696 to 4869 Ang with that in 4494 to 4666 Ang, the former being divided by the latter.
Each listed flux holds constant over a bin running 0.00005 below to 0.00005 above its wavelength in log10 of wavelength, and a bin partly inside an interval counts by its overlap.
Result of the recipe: 1.1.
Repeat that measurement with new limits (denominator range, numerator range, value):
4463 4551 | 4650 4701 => 1.11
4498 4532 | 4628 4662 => 1.07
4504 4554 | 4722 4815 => 1.15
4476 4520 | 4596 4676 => 1.08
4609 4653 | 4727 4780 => 1.04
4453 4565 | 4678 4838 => 1.16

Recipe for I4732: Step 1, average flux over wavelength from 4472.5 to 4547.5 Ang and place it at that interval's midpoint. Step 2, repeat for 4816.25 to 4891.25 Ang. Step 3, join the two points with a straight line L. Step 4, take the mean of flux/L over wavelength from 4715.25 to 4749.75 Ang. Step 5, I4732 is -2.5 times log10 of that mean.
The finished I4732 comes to -0.03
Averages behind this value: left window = 35.6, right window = 35.2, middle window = 36.3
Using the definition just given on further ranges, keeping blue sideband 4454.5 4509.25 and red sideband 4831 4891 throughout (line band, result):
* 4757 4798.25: -0.07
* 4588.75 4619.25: -0.07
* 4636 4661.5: -0.05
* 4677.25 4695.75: -0.06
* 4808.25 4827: -0.08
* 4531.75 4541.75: 0.02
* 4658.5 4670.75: -0.02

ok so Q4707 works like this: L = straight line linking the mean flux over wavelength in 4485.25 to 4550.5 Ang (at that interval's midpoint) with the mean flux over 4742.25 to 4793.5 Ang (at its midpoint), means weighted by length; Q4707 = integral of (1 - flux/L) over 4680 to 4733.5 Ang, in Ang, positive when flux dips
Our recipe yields 0.82 Ang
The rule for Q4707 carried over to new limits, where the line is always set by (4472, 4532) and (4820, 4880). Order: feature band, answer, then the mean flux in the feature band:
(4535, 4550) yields 0.3 Ang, 34.8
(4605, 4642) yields -1.7 Ang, 37.1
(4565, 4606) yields -0.7 Ang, 36.2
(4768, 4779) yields -0.8 Ang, 37.6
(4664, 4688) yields -0.5 Ang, 36.1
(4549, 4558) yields 0.3 Ang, 34.6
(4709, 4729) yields -0.7 Ang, 36.4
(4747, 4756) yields -0.6 Ang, 37.6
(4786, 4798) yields -0.6 Ang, 36.8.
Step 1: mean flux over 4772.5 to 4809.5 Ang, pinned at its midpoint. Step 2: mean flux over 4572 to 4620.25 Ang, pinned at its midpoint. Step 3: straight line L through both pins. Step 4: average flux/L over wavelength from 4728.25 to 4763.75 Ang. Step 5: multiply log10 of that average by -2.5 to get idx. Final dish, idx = 0.03 mag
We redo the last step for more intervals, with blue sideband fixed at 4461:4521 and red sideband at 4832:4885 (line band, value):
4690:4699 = -0.06 mag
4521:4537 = 0.06 mag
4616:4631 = -0.06 mag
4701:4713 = 0.02 mag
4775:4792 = -0.08 mag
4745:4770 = -0.05 mag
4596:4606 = -0.02 mag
